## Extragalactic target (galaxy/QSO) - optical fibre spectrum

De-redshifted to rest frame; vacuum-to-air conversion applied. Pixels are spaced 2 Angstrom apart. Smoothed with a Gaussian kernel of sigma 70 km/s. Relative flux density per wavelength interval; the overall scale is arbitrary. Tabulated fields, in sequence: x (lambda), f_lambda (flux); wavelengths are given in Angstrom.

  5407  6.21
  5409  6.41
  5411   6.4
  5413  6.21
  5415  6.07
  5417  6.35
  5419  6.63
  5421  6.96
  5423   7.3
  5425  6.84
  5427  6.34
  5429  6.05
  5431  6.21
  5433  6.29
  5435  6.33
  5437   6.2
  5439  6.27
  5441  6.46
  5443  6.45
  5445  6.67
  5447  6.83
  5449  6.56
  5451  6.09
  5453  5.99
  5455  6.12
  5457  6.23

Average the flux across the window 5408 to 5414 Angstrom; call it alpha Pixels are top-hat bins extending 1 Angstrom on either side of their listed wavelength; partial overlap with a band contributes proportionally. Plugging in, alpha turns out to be 6.34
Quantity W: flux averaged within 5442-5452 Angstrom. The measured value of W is 6.52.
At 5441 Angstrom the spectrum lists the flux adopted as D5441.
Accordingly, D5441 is 6.46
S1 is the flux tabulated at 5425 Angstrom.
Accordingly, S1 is 6.84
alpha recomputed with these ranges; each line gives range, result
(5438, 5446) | 6.46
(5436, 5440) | 6.23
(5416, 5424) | 6.81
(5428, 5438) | 6.22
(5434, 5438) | 6.27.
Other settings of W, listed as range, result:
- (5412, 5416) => 6.14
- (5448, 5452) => 6.32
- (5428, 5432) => 6.13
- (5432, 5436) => 6.31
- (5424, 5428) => 6.59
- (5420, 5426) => 7.03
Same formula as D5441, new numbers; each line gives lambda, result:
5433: 6.29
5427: 6.34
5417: 6.35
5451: 6.09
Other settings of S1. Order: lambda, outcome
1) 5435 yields 6.33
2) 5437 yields 6.2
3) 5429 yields 6.05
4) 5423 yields 7.3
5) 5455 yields 6.12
